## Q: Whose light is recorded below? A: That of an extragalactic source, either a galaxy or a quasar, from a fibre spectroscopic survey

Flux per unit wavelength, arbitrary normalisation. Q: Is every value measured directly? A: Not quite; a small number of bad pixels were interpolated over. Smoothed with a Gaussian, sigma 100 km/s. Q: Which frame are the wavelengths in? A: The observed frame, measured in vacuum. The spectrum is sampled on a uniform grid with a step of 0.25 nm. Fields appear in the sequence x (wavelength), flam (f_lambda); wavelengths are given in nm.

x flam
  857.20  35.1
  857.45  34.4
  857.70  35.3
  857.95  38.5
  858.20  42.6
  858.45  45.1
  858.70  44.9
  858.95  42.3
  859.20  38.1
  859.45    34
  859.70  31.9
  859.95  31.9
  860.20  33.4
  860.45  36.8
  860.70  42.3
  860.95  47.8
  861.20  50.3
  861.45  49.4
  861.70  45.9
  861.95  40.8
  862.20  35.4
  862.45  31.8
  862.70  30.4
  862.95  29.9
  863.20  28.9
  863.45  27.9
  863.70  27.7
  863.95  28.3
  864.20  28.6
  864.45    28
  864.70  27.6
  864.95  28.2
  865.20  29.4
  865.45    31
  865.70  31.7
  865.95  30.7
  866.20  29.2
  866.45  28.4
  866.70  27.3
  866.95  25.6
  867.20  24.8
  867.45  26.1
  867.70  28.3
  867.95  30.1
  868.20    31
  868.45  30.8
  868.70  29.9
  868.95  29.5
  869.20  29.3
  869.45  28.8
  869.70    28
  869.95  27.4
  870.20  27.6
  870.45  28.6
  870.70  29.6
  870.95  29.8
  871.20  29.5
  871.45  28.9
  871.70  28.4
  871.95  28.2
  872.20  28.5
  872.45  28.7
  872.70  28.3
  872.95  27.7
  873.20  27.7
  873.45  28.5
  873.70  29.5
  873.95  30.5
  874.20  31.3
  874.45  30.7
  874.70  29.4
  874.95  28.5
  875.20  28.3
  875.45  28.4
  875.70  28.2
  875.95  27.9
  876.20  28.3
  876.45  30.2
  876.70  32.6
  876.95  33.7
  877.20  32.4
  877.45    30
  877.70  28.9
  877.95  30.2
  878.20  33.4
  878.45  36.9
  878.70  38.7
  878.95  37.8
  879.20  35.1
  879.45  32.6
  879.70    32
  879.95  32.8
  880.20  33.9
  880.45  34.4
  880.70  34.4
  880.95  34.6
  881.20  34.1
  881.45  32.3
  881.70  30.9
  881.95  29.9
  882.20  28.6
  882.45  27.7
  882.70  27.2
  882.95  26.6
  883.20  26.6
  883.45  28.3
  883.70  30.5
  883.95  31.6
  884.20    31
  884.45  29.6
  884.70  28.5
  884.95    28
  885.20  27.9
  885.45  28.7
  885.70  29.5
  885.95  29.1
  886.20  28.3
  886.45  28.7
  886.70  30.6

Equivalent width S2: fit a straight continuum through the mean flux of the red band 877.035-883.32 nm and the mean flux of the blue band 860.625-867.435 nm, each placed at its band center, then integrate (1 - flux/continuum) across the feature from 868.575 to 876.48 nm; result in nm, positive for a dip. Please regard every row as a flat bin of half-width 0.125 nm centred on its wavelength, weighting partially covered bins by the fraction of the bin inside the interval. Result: 0.86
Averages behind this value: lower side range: 32.7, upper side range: 32.1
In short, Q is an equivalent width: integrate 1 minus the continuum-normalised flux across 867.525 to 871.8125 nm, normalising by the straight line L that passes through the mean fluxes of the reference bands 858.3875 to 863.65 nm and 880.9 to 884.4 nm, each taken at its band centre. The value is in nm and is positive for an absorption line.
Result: 0.69 nm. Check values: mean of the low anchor 37.8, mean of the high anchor 29.9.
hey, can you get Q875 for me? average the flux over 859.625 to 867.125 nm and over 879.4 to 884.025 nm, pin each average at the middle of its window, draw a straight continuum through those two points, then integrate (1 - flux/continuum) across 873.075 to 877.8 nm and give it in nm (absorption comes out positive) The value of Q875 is 0.294 nm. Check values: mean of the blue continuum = 33.2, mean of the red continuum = 31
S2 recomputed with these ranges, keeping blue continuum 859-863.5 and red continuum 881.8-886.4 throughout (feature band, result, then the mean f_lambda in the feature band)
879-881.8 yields -0.31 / 33.5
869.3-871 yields 0.27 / 28.5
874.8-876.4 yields 0.18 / 28.4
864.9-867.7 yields 0.55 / 28.4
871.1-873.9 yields 0.38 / 28.6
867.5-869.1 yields 0.23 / 29.7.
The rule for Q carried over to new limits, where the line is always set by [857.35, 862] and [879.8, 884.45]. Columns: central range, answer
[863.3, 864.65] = 0.37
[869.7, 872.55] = 0.55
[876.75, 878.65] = 0.01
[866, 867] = 0.25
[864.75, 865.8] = 0.22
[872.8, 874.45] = 0.25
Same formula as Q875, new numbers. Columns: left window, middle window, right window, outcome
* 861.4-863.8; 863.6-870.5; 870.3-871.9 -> 0.64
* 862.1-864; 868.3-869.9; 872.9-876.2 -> 0.01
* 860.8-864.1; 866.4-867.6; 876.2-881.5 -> 0.31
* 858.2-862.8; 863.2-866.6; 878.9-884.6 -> 0.81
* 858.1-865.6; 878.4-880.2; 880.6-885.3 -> -0.24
